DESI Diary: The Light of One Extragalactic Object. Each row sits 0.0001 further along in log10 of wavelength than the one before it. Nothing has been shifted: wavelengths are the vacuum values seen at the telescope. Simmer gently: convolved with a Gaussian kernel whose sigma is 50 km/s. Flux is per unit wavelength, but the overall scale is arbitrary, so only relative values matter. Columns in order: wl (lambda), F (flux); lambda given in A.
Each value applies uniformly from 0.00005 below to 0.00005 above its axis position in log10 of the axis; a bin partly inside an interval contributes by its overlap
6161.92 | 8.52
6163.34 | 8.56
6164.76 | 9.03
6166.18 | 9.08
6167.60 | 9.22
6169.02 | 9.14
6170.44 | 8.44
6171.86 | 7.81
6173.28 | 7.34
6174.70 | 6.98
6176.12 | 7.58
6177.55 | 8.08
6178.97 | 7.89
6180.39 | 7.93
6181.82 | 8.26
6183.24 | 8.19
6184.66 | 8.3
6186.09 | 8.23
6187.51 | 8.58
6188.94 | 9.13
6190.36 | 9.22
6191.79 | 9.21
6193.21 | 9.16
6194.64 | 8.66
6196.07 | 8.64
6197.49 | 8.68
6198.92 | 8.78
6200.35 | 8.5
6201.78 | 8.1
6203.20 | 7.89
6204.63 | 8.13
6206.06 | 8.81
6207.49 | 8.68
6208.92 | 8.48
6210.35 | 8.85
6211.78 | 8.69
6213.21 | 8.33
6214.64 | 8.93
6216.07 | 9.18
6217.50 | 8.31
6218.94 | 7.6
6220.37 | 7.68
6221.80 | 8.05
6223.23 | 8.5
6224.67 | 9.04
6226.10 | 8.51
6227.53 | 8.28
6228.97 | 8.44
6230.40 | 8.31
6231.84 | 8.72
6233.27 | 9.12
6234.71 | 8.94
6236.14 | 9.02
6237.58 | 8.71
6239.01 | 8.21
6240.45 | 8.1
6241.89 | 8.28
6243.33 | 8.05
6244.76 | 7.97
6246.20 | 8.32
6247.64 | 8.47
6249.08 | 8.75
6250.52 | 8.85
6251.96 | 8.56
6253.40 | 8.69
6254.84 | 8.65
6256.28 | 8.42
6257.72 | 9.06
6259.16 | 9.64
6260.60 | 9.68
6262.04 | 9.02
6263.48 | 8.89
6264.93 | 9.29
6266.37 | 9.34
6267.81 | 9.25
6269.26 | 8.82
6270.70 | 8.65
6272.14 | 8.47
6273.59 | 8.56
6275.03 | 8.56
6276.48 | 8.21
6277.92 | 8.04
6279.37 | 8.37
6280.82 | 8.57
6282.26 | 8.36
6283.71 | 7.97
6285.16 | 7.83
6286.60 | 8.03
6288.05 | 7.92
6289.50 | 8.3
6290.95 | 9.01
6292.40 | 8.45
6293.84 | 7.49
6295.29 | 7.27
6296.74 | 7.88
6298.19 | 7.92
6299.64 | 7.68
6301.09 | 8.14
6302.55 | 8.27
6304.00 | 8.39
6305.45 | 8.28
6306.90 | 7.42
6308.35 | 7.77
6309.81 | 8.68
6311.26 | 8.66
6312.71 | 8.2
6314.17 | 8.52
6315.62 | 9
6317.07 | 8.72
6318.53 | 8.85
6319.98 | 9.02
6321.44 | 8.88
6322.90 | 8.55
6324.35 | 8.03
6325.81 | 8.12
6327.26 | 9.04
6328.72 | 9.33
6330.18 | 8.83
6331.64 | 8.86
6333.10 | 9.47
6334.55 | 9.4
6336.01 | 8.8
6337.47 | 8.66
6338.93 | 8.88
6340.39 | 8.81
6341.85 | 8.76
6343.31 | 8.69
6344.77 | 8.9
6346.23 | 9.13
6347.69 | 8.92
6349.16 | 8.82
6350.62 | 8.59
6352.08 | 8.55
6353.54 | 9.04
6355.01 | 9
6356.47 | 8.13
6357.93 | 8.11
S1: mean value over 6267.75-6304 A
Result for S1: 8.22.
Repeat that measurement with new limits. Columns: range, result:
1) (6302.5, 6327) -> 8.45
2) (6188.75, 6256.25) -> 8.55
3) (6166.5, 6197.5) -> 8.4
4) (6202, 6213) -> 8.48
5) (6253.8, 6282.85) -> 8.79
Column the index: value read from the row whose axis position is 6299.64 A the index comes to 7.68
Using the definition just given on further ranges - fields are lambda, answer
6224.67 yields 9.04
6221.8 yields 8.05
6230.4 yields 8.31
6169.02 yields 9.14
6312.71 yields 8.2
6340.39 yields 8.81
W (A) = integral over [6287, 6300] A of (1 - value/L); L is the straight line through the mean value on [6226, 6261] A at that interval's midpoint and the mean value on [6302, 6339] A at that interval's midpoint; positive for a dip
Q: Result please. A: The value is 1.0 A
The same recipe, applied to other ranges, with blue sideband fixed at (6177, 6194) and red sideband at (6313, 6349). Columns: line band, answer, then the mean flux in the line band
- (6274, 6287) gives 0.7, 8.23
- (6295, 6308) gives 1.2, 7.93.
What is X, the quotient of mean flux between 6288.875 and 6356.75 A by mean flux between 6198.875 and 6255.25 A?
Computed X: 1.01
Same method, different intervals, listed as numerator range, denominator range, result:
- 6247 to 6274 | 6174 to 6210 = 1.06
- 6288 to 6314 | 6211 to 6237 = 0.95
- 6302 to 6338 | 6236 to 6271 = 0.99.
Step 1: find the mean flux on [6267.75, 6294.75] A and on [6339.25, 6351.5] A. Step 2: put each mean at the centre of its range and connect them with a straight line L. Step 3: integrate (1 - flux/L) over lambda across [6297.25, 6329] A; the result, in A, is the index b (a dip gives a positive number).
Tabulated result 0.6 A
